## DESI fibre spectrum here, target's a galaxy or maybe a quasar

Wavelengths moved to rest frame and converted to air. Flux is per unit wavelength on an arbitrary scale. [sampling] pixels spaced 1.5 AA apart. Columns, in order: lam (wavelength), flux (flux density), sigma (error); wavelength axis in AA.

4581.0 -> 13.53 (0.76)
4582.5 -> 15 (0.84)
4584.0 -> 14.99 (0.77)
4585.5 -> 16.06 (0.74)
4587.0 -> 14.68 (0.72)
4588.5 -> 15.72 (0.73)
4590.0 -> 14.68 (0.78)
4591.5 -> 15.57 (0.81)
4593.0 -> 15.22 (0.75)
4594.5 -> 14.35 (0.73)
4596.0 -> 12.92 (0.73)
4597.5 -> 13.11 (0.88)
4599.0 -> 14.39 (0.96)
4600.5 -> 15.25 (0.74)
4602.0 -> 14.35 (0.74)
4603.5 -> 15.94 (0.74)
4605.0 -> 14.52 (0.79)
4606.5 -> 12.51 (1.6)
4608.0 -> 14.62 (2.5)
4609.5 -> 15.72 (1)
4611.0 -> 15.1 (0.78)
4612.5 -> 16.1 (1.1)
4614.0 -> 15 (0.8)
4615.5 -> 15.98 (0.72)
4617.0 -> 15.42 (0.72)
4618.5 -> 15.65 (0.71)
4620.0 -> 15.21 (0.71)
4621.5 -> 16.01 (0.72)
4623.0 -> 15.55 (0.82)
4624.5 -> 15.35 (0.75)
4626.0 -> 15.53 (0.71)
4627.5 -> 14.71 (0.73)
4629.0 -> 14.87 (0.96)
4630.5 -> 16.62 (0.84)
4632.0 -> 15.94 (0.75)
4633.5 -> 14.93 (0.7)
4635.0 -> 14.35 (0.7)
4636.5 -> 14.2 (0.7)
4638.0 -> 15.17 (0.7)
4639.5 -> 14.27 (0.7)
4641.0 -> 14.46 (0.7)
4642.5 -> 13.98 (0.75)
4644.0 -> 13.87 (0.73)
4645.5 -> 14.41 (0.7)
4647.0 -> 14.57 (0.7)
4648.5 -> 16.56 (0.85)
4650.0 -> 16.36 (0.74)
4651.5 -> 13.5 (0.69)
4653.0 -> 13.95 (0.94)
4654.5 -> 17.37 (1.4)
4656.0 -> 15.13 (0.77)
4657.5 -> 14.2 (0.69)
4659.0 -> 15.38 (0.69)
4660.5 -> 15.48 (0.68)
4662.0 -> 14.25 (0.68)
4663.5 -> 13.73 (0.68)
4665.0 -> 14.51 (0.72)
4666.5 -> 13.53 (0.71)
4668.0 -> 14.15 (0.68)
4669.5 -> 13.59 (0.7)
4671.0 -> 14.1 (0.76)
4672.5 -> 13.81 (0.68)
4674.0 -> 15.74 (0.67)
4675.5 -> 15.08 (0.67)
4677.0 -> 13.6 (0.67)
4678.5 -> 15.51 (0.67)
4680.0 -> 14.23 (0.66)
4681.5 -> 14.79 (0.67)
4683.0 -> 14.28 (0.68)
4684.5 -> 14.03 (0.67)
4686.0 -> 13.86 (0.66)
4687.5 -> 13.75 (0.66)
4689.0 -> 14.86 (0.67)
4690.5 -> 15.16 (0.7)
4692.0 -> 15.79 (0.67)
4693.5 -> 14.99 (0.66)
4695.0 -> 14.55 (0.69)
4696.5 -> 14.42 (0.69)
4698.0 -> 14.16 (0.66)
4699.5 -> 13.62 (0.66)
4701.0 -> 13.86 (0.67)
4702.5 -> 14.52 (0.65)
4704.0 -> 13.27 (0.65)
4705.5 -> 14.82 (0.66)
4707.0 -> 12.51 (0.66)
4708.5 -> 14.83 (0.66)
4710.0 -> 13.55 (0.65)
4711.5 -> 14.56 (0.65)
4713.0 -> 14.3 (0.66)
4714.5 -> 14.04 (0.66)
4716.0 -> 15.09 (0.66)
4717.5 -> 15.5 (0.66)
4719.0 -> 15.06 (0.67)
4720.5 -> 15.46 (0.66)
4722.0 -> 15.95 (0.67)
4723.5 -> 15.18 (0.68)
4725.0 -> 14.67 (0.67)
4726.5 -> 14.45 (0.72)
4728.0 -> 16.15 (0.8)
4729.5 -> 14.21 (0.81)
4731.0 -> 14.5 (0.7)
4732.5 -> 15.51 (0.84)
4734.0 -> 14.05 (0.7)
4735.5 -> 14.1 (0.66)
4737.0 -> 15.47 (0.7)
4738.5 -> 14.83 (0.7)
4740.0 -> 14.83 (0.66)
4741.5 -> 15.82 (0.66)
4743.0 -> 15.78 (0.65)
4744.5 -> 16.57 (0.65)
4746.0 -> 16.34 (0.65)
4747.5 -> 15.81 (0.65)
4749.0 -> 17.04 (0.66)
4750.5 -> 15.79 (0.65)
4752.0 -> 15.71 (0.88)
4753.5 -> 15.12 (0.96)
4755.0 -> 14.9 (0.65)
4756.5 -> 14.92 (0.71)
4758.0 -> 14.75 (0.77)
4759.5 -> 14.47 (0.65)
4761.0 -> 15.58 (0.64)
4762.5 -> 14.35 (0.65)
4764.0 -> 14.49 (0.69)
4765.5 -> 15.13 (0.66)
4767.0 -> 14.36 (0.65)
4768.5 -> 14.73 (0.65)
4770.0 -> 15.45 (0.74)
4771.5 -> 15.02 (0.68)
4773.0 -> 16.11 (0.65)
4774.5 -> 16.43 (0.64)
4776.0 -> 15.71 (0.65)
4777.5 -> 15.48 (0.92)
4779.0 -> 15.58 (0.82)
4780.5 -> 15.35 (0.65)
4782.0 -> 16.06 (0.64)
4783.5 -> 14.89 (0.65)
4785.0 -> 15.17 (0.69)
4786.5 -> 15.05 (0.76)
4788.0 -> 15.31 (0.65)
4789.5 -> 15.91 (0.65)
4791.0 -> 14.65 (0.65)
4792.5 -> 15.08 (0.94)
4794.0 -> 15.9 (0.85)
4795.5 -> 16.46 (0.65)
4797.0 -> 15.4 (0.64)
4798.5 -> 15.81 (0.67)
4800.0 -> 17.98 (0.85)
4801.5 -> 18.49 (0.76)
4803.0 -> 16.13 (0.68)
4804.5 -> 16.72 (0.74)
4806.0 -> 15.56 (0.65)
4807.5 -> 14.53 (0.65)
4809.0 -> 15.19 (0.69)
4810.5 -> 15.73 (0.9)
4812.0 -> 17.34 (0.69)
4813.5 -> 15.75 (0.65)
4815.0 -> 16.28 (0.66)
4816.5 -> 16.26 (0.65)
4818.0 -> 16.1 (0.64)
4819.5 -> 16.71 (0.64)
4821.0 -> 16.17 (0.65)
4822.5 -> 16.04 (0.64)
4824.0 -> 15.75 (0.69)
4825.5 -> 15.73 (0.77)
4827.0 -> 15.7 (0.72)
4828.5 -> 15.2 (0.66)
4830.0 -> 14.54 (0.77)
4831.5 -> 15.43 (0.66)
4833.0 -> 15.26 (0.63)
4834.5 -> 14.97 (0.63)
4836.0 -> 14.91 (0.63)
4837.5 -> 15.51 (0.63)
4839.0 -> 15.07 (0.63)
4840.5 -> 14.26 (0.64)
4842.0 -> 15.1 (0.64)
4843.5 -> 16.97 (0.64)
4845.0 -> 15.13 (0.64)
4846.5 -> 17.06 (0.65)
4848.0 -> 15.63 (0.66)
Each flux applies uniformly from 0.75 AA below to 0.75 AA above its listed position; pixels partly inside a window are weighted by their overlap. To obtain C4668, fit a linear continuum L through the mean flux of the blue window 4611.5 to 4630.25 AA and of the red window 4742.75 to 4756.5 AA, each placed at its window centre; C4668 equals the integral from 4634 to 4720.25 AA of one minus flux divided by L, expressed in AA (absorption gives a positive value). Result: 6.16 AA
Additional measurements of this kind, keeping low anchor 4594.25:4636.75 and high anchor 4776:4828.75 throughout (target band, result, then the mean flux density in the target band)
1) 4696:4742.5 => 2.6 AA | 14.6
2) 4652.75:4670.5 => 0.7 AA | 14.6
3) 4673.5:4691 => 0.9 AA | 14.5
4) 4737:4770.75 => 0.7 AA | 15.3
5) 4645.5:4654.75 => 0.0 AA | 15.2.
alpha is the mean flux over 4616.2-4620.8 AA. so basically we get 15.4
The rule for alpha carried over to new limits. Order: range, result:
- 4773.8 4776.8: 16.1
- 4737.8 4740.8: 14.8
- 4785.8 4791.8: 15.2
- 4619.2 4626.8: 15.5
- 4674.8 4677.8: 14.3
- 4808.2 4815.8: 16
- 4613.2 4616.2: 15.5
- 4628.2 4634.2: 15.6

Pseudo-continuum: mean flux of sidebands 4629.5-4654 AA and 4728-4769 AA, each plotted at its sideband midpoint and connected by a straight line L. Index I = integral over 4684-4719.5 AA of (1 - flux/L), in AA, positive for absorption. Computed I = 1.5 AA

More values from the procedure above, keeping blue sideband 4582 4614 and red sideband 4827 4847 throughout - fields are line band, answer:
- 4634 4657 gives 0.16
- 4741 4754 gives -0.76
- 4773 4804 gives -1.28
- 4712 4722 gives 0.06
